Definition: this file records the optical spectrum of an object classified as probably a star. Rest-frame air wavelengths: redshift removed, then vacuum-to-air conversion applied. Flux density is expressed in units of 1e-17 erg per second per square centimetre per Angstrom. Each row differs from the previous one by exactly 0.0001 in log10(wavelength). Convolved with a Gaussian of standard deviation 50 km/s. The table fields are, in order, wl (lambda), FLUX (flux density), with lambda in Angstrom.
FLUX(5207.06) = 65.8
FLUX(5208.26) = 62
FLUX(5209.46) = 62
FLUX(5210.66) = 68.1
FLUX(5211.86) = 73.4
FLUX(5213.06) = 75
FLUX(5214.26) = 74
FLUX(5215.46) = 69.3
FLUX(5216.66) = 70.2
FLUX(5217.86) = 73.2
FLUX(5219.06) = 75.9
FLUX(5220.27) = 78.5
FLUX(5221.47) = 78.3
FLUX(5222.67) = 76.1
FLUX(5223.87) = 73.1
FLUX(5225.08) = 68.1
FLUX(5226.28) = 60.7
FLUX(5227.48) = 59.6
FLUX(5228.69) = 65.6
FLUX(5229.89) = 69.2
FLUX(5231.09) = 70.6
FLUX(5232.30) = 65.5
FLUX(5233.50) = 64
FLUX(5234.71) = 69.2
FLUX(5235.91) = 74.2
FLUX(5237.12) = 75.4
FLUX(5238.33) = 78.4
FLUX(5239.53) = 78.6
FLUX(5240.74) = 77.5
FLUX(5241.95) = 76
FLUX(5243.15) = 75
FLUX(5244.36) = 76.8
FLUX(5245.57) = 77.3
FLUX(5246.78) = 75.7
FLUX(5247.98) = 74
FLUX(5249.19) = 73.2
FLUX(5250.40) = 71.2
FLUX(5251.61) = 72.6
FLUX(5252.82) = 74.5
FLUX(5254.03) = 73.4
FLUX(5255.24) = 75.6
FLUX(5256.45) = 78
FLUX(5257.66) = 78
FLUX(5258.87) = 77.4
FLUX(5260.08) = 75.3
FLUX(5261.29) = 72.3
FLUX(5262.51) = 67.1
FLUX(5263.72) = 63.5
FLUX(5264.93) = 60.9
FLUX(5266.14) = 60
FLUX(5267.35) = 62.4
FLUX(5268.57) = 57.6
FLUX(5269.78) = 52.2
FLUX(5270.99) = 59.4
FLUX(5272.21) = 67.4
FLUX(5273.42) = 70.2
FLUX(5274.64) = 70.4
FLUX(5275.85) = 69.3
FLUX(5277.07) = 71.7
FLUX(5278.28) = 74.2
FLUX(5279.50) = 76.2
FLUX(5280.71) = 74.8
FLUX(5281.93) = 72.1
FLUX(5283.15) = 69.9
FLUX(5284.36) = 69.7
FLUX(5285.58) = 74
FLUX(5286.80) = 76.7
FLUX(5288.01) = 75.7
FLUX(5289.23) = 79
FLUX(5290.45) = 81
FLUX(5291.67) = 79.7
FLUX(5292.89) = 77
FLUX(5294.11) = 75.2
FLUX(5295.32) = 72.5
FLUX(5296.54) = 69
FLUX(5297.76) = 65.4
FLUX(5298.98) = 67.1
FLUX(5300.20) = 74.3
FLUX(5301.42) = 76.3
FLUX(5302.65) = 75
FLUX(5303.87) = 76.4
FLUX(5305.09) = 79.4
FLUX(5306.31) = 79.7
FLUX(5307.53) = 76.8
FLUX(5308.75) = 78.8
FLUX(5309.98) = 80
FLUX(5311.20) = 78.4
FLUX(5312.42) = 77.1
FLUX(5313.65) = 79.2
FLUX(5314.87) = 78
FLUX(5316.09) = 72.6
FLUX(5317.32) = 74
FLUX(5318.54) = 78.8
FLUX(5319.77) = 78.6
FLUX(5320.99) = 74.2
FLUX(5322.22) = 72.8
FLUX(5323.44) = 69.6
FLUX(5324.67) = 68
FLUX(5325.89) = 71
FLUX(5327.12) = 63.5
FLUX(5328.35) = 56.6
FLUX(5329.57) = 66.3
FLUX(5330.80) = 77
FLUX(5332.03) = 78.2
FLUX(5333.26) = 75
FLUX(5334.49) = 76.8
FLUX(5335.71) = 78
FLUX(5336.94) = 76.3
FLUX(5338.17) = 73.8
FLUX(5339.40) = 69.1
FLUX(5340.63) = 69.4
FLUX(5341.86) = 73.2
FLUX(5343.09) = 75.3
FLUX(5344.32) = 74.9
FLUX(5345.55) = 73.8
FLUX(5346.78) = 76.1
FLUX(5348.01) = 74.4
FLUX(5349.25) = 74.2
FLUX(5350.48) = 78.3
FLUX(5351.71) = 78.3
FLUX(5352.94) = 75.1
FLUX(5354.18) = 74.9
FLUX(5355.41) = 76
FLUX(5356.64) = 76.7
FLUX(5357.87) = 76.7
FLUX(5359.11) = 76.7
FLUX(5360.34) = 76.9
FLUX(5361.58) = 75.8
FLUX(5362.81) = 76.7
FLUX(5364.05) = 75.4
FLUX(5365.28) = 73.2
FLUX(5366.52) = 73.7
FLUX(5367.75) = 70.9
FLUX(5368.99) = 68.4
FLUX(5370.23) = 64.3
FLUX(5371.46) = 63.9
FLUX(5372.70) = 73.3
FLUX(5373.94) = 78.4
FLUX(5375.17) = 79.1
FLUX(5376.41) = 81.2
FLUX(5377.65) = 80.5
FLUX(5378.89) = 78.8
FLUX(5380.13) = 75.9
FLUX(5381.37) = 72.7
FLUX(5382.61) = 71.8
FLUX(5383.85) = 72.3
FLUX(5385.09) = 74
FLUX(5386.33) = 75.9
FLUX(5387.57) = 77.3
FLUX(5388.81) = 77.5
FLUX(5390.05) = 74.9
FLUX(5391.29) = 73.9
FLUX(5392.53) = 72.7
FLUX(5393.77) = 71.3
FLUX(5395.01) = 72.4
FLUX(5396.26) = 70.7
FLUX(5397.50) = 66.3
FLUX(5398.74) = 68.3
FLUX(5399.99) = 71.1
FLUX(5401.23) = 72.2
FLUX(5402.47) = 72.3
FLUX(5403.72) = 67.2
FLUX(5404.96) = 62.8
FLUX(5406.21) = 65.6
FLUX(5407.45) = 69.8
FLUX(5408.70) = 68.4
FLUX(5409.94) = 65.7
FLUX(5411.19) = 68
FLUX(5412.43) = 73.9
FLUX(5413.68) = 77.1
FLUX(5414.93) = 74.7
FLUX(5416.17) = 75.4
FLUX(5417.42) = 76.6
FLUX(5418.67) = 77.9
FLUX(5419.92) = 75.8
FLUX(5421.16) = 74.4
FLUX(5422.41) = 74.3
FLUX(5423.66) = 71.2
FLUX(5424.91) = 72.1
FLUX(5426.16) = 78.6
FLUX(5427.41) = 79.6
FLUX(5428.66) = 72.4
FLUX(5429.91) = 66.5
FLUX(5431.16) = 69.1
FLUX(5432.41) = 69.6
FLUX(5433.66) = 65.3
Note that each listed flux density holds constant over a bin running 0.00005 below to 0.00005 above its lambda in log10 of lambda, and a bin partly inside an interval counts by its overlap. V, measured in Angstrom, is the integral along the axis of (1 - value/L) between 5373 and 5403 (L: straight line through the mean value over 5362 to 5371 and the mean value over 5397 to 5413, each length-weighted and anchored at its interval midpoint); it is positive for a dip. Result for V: -1.8 Angstrom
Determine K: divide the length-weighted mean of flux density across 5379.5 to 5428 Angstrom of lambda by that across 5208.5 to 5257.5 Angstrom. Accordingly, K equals 1.00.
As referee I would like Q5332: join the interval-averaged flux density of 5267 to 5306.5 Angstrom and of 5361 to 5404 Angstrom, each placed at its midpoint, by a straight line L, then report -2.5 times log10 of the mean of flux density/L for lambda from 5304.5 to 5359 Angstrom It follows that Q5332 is -0.032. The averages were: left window 71.8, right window 73.3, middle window 74.7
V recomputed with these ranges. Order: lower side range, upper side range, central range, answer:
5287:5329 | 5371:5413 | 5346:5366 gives -0.7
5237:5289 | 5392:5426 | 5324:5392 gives -2.3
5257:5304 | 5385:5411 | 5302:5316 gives -1.4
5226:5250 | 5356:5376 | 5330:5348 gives -0.3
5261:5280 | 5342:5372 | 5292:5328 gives -2.5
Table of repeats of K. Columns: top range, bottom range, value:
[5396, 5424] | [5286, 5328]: 0.95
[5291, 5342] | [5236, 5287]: 1.03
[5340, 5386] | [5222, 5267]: 1.04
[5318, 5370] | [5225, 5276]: 1.05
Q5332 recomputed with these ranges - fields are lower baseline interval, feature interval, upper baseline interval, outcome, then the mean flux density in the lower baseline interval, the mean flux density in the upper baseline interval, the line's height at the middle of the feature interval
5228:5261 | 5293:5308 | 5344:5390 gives 0.00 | 73.7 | 75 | 74.3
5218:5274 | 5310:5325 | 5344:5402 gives -0.04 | 70.8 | 74.2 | 72.7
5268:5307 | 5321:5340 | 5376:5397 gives 0.03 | 72.2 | 74.8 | 73.3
